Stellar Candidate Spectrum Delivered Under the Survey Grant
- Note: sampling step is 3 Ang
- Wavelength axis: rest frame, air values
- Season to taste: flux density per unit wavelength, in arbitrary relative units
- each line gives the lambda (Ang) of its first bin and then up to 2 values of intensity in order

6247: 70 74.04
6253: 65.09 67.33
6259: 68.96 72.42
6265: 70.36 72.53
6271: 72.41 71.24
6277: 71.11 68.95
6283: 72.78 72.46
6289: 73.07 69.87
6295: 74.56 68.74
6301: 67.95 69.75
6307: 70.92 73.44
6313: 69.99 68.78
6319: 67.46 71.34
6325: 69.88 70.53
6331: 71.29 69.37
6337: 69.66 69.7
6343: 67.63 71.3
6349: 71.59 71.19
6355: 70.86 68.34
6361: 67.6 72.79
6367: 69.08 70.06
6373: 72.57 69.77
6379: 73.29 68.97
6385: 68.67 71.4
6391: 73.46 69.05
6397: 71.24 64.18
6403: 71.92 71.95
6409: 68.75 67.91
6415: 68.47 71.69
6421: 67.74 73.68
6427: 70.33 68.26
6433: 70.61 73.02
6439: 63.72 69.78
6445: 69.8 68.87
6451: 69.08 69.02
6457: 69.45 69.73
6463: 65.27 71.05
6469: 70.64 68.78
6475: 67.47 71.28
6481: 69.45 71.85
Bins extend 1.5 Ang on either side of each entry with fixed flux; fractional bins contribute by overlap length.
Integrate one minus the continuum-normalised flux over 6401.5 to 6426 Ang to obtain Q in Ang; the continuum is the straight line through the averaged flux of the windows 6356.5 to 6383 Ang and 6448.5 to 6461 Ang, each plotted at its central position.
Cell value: -0.2 Ang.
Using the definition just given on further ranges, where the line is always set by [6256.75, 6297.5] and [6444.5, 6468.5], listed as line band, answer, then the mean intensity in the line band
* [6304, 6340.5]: 0.3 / 70.2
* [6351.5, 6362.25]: 0.2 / 69.4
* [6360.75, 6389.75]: -0.2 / 70.6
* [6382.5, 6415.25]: 0.0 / 69.8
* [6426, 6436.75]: -0.2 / 70.4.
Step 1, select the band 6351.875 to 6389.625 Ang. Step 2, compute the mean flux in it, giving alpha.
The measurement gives 70.3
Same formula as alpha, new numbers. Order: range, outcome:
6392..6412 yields 69.5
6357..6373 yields 69.9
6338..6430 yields 70.1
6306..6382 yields 70.3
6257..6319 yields 70.9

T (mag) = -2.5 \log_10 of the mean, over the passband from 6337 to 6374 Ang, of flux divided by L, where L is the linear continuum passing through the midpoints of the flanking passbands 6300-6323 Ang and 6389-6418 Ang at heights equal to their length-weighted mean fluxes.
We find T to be 0.00 mag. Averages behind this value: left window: 70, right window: 69.8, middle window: 70.2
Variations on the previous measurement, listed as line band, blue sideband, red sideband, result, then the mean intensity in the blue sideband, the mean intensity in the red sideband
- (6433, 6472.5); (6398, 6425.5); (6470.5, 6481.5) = 0.00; 69.6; 69.2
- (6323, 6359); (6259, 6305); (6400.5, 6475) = 0.01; 71.2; 69.4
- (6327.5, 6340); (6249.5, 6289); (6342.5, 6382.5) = 0.01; 70.7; 70.5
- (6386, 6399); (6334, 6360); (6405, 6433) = -0.02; 69.9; 69.9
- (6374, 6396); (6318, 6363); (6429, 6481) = -0.02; 69.9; 69.2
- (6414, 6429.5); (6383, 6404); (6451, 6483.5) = -0.01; 69.9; 69.3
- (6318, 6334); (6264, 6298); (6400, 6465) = 0.01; 71.6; 69.4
